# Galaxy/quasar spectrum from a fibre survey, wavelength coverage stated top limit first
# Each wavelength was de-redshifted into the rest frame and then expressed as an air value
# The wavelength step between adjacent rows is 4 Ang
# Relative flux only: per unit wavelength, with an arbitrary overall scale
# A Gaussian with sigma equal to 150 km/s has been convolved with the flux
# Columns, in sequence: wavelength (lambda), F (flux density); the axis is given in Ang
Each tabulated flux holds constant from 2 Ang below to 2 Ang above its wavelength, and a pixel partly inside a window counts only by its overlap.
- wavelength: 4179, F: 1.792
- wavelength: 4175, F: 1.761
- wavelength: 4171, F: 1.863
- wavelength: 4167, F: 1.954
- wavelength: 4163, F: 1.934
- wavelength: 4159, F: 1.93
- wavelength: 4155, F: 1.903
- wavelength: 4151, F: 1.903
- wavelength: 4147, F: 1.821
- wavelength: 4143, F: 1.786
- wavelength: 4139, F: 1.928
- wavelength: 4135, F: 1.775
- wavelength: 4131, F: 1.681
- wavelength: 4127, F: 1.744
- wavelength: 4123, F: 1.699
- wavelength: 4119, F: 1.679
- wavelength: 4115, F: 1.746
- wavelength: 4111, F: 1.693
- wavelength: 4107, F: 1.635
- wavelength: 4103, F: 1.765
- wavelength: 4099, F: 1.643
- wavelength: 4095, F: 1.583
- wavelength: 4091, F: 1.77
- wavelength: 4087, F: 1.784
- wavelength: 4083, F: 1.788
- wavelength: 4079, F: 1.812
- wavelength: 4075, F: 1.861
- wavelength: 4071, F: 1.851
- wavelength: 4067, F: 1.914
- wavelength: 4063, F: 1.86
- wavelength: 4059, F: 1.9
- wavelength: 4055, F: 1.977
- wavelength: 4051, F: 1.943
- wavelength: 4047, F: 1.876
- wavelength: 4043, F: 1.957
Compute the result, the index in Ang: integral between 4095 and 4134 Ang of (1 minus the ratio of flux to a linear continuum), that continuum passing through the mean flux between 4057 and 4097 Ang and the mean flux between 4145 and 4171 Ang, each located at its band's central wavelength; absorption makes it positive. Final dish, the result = 3.4 Ang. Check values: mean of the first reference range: 1.81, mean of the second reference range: 1.9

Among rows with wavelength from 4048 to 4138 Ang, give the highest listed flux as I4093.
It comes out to 1.977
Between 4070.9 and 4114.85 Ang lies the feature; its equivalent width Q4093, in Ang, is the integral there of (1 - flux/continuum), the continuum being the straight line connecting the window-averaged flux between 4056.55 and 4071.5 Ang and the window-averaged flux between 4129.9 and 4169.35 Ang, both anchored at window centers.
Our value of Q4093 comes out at 3.28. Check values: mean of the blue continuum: 1.89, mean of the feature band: 1.74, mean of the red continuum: 1.87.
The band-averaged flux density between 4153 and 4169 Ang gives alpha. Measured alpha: 1.93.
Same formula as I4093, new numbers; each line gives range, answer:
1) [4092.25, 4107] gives 1.765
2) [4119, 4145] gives 1.928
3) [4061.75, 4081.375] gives 1.914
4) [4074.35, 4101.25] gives 1.861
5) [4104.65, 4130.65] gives 1.746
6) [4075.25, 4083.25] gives 1.812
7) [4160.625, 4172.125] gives 1.954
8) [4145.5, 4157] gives 1.903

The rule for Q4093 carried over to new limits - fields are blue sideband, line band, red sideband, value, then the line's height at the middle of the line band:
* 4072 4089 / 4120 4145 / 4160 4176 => 1.3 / 1.86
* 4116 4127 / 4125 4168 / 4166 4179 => -1.8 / 1.77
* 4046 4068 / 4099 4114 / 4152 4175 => 1.7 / 1.91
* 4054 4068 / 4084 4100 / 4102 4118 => 0.7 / 1.78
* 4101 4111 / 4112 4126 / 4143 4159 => 0.3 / 1.75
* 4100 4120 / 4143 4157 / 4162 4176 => -0.3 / 1.82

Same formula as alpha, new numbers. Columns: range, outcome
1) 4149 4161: 1.91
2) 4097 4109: 1.68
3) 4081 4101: 1.71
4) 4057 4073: 1.88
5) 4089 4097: 1.68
